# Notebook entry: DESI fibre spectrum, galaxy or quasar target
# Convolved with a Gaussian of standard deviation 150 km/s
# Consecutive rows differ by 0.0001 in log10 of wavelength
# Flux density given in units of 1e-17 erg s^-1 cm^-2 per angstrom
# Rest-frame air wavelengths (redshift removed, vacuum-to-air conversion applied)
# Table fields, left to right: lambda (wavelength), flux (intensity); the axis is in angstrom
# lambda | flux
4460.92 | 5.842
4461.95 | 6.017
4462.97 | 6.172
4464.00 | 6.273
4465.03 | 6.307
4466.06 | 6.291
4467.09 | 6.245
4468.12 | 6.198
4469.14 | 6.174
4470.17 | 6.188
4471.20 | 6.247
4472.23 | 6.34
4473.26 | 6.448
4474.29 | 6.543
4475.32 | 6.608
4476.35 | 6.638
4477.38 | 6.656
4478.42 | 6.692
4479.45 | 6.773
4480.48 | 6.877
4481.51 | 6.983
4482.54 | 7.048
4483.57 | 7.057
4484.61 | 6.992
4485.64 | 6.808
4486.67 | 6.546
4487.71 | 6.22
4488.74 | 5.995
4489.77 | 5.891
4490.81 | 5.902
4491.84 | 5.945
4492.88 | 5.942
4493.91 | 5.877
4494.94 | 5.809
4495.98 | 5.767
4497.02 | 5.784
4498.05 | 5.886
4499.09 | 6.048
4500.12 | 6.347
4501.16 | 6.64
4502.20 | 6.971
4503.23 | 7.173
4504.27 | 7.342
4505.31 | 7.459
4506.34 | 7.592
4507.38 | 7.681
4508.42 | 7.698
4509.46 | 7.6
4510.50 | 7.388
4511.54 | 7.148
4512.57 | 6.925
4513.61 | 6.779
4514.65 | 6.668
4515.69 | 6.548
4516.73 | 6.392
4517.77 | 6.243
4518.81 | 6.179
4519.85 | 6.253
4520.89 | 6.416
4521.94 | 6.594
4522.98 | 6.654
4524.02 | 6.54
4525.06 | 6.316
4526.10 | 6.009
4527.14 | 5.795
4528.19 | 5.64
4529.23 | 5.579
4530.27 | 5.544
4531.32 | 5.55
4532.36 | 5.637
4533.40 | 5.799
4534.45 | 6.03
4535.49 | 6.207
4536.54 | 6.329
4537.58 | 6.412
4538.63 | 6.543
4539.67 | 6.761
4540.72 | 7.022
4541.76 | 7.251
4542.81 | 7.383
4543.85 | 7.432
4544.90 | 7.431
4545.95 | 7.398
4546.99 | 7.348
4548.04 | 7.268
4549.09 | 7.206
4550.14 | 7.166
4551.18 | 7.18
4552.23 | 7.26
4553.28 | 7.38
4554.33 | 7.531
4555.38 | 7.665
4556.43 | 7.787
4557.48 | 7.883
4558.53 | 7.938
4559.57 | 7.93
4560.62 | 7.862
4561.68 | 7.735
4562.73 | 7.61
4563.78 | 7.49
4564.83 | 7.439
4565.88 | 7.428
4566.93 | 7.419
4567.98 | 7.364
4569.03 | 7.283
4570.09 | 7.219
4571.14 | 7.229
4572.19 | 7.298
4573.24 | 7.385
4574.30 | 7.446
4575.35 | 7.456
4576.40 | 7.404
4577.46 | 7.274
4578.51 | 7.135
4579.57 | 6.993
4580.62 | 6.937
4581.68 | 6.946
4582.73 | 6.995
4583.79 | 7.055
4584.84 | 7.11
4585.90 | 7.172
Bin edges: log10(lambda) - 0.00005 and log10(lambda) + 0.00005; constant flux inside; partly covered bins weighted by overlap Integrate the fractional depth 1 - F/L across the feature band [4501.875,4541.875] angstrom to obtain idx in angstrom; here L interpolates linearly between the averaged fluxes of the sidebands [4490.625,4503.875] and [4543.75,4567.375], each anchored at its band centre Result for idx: 0.9 angstrom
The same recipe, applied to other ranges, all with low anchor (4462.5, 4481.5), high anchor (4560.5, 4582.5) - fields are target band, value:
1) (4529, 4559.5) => 0.7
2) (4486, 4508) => 0.8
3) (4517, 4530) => 1.4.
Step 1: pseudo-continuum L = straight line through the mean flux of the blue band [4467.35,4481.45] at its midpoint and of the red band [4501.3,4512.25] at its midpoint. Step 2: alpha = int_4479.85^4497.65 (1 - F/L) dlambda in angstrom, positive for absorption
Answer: 1.4 angstrom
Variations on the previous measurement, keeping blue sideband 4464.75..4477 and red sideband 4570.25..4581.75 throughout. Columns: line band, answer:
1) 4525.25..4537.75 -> 1.81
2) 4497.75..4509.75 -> -0.74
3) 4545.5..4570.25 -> -1.43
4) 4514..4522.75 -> 0.43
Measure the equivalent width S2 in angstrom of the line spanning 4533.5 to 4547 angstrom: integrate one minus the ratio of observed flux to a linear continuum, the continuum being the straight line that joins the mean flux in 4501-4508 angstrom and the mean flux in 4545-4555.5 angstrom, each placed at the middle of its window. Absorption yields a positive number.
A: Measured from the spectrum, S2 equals 0.9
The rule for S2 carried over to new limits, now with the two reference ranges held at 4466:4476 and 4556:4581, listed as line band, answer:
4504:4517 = -0.75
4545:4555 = -0.09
